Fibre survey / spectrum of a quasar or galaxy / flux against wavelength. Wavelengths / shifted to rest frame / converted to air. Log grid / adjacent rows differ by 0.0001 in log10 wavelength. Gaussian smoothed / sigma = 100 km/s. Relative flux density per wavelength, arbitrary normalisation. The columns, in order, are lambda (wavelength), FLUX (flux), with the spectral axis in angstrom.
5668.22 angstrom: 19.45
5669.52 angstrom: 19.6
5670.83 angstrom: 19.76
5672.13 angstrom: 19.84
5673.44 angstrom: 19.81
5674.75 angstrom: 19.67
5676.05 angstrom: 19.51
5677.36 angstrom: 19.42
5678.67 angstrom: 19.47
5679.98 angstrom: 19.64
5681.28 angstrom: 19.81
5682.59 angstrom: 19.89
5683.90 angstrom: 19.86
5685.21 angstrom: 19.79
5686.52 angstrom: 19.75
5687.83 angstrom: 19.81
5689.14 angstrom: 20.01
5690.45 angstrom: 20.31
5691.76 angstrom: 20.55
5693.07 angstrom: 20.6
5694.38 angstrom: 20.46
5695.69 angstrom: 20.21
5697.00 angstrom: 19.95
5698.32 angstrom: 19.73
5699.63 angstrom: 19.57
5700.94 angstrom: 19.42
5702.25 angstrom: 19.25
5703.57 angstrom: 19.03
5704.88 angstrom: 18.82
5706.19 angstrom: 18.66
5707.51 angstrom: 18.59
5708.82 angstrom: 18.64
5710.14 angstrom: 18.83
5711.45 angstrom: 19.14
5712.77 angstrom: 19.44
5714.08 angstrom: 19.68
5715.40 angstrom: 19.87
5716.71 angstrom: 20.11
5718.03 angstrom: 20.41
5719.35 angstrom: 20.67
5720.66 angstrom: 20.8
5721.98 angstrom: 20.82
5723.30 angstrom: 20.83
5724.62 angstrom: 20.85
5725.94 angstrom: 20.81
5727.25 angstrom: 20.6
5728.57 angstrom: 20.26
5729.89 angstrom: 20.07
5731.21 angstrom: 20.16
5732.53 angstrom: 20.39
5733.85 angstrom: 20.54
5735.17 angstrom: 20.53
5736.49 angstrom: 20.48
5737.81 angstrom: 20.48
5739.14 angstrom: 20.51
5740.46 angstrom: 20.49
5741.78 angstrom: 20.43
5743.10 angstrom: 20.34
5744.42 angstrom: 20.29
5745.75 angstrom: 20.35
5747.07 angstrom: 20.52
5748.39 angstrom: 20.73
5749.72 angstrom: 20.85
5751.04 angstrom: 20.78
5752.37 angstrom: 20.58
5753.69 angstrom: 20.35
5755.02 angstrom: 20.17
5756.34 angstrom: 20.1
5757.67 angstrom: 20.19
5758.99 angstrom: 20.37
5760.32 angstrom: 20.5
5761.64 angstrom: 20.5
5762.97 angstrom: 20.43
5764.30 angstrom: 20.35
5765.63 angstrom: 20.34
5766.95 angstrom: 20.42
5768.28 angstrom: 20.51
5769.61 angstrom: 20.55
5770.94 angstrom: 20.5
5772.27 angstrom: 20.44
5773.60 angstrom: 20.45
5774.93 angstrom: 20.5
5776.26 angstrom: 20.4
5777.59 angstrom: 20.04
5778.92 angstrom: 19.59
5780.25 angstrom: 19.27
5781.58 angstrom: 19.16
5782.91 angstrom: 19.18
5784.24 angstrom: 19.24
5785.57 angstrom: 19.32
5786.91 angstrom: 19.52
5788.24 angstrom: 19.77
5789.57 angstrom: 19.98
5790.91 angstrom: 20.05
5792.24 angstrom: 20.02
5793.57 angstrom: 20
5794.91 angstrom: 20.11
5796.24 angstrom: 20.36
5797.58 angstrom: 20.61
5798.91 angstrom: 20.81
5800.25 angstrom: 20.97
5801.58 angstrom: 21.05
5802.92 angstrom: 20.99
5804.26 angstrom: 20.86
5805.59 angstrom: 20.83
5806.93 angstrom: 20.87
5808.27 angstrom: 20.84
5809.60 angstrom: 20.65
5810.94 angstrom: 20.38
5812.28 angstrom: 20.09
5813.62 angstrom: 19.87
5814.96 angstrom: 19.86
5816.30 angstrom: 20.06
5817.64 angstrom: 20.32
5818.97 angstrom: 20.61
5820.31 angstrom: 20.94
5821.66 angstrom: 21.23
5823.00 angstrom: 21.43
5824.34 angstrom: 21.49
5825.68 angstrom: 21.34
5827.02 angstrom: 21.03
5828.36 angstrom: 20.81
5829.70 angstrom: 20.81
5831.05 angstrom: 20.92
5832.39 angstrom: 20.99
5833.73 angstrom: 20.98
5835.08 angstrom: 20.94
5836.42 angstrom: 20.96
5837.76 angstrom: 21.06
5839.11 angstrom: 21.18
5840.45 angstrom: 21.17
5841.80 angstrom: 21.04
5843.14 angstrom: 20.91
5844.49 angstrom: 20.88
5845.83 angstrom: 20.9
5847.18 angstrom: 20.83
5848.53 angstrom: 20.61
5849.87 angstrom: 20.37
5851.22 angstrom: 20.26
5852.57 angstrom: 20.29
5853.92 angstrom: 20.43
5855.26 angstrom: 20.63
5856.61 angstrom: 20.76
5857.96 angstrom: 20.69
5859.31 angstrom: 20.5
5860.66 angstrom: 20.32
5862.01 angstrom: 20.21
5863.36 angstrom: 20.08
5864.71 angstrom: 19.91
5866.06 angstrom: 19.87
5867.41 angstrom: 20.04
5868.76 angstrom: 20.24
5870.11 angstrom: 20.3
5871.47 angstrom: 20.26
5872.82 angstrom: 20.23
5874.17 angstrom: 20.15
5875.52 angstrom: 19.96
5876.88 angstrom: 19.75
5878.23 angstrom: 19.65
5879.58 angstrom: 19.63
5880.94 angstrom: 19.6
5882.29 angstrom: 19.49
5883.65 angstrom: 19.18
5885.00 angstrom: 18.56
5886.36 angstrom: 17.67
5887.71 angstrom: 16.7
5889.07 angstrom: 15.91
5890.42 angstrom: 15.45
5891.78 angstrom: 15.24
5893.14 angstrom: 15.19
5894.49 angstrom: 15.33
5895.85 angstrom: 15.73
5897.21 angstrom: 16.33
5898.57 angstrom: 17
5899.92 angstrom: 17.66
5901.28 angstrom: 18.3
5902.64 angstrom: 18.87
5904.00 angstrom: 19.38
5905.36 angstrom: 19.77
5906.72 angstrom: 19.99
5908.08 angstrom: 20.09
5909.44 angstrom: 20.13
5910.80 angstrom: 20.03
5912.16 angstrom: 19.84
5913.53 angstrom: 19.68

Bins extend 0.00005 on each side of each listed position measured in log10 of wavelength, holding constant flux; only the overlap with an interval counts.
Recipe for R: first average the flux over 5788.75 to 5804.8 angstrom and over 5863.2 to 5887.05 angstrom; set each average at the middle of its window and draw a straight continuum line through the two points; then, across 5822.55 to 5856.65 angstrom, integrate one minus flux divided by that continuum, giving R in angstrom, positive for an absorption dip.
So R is -1.4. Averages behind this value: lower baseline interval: 20.5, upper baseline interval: 19.7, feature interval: 20.9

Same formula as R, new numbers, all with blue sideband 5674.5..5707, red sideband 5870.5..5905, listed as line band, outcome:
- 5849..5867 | -2.0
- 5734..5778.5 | -2.9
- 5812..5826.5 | -1.6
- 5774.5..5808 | -2.2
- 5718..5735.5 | -1.0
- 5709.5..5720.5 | -0.2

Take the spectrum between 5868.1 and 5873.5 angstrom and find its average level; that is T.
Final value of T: 20.2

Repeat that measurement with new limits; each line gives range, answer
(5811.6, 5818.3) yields 20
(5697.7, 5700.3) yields 19.7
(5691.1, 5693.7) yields 20.6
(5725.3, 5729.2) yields 20.6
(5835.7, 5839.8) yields 21.1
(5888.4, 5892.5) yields 15.5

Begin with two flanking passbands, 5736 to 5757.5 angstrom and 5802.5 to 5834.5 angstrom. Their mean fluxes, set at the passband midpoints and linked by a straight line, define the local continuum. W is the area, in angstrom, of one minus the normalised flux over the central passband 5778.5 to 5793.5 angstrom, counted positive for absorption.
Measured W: 0.8 angstrom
